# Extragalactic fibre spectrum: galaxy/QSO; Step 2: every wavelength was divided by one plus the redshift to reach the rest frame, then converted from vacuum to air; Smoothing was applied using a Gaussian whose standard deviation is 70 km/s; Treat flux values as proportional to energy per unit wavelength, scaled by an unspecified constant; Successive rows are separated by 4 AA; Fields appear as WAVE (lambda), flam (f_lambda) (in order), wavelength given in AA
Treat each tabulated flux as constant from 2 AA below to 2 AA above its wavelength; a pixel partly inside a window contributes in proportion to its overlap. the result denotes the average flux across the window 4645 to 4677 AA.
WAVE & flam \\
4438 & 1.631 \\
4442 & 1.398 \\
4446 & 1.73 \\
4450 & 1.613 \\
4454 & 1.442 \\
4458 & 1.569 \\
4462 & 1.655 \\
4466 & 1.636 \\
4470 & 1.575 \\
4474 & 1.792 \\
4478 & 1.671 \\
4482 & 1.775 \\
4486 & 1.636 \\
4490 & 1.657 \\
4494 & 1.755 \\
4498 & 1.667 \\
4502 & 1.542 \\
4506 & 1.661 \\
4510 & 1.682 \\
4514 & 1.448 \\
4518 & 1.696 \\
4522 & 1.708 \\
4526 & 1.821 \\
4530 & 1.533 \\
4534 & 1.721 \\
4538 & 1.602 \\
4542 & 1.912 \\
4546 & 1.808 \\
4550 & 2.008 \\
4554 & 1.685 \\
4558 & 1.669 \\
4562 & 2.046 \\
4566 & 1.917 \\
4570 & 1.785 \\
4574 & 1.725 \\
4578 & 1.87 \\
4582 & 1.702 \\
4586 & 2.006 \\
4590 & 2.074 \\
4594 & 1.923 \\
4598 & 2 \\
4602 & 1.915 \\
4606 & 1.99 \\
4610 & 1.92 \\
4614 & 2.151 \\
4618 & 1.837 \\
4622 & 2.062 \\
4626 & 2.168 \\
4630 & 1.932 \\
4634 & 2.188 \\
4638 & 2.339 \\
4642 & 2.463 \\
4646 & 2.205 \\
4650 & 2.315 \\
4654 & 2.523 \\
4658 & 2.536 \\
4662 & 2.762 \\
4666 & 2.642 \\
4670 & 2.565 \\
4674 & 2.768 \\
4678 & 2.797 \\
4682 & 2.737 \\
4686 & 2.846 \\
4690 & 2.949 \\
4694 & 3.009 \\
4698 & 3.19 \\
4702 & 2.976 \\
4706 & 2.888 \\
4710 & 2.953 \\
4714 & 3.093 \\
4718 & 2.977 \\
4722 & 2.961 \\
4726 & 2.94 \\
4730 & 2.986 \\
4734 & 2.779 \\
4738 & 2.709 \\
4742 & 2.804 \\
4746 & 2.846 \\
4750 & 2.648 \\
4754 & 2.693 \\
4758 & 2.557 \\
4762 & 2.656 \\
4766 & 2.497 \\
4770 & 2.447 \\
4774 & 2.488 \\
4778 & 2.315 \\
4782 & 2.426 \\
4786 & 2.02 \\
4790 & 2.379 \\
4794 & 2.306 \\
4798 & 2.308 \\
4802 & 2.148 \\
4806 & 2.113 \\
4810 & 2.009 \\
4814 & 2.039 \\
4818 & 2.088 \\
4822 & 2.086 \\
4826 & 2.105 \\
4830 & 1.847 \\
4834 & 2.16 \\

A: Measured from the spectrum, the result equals 2.56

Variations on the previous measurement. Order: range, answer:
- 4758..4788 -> 2.42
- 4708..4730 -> 2.98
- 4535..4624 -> 1.89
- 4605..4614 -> 1.99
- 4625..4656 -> 2.27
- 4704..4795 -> 2.67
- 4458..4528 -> 1.67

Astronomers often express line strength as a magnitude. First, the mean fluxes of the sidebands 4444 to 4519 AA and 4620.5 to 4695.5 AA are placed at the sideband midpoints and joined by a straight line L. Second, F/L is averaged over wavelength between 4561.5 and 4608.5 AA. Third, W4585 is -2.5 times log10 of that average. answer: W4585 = 0.131 mag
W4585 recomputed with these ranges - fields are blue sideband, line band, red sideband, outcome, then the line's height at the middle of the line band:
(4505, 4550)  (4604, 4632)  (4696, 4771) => 0.10 mag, 2.2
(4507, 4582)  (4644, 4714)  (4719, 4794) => -0.19 mag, 2.3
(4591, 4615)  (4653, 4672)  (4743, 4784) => -0.19 mag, 2.2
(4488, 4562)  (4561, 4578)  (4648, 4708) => 0.09 mag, 2.02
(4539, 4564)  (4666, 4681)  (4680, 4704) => 0.04 mag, 2.81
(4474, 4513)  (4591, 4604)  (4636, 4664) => 0.12 mag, 2.19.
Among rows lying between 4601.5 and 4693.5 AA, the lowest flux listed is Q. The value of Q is 1.837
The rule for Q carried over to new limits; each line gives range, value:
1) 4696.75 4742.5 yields 2.709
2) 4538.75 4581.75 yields 1.669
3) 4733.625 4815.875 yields 2.009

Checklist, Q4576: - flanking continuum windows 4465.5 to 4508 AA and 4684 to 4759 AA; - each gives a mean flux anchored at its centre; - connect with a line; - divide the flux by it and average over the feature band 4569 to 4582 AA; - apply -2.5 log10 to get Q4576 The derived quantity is 0.20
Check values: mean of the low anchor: 1.67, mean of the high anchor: 2.89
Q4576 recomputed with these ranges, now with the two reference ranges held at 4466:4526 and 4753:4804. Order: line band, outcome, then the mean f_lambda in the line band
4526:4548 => 0.030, 1.72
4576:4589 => 0.009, 1.88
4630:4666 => -0.166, 2.4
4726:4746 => -0.233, 2.83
